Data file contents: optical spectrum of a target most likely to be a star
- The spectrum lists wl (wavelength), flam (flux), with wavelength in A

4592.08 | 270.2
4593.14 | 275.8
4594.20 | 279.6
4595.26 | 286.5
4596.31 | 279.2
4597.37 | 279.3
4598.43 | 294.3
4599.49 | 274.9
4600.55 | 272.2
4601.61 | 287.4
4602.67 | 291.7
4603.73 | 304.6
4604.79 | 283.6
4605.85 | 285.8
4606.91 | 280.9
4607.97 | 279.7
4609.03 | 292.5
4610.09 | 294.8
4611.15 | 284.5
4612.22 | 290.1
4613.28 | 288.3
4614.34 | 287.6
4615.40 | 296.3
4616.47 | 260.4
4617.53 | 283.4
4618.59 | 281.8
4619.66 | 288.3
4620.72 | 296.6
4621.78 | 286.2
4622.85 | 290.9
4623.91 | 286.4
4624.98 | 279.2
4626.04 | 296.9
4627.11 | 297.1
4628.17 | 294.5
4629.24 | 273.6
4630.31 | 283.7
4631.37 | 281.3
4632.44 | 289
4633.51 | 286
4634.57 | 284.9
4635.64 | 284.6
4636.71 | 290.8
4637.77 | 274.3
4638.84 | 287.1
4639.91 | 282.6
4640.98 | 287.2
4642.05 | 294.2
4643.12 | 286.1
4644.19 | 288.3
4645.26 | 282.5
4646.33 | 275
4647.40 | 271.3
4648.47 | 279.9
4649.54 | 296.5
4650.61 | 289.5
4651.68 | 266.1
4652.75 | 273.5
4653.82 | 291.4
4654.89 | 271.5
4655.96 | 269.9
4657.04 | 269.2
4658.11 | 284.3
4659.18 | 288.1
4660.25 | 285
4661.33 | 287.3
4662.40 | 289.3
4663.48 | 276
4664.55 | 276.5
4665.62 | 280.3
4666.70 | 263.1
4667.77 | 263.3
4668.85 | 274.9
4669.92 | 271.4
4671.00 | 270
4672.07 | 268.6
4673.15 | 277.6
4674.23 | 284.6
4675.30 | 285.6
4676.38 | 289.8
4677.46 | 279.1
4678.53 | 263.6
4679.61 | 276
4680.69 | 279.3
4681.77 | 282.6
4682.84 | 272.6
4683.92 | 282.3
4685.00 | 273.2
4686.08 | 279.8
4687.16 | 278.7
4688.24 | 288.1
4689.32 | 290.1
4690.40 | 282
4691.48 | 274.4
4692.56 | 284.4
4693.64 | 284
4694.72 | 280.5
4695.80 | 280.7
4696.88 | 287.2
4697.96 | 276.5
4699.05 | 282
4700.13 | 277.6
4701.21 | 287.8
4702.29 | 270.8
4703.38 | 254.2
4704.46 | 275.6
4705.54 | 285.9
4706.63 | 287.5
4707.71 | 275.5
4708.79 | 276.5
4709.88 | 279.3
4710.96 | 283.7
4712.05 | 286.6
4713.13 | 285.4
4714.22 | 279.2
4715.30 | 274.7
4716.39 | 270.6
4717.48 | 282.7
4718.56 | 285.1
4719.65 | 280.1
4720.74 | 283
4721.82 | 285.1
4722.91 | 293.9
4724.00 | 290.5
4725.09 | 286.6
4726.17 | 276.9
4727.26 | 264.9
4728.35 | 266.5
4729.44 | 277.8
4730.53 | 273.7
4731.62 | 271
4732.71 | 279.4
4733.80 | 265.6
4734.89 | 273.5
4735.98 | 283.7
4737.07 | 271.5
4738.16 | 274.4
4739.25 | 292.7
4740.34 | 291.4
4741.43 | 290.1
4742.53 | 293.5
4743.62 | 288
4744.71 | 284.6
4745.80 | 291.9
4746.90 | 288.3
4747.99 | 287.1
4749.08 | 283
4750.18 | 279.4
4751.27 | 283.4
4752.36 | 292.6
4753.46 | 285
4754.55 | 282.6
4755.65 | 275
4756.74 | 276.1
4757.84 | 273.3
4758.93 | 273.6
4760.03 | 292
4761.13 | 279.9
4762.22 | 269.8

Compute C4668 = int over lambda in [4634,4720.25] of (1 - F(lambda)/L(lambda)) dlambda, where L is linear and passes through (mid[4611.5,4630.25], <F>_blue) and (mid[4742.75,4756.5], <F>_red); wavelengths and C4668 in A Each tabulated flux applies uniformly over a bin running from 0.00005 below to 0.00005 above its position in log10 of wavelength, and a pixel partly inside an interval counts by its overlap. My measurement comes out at 1.87 A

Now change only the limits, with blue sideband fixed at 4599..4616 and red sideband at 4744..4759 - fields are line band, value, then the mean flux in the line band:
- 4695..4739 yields 0.8 A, 279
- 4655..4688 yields 0.9 A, 277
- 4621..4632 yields 0.0 A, 287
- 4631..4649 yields 0.1 A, 284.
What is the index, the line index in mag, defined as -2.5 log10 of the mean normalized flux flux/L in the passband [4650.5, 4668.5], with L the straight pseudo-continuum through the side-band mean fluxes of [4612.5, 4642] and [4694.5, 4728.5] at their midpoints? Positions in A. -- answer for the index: 0.02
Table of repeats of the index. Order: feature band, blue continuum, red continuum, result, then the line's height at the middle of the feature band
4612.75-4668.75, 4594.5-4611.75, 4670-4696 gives -0.001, 283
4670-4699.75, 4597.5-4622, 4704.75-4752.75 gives 0.015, 283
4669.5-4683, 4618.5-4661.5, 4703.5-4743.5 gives 0.020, 282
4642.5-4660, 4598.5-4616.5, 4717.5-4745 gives 0.016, 285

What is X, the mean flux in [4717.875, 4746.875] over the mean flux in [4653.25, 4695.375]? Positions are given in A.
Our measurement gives 1.0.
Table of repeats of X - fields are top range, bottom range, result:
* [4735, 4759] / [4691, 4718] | 1.02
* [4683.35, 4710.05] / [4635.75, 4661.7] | 0.99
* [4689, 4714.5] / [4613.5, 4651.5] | 0.98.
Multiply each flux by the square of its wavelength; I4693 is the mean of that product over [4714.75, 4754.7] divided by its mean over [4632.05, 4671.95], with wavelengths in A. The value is 1.04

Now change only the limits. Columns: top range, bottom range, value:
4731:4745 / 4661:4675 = 1.05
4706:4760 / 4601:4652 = 1.03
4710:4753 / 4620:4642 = 1.03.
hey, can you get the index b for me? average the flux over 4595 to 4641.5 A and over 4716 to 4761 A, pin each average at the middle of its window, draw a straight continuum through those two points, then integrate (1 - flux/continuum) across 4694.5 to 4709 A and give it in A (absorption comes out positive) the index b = 0.23 A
